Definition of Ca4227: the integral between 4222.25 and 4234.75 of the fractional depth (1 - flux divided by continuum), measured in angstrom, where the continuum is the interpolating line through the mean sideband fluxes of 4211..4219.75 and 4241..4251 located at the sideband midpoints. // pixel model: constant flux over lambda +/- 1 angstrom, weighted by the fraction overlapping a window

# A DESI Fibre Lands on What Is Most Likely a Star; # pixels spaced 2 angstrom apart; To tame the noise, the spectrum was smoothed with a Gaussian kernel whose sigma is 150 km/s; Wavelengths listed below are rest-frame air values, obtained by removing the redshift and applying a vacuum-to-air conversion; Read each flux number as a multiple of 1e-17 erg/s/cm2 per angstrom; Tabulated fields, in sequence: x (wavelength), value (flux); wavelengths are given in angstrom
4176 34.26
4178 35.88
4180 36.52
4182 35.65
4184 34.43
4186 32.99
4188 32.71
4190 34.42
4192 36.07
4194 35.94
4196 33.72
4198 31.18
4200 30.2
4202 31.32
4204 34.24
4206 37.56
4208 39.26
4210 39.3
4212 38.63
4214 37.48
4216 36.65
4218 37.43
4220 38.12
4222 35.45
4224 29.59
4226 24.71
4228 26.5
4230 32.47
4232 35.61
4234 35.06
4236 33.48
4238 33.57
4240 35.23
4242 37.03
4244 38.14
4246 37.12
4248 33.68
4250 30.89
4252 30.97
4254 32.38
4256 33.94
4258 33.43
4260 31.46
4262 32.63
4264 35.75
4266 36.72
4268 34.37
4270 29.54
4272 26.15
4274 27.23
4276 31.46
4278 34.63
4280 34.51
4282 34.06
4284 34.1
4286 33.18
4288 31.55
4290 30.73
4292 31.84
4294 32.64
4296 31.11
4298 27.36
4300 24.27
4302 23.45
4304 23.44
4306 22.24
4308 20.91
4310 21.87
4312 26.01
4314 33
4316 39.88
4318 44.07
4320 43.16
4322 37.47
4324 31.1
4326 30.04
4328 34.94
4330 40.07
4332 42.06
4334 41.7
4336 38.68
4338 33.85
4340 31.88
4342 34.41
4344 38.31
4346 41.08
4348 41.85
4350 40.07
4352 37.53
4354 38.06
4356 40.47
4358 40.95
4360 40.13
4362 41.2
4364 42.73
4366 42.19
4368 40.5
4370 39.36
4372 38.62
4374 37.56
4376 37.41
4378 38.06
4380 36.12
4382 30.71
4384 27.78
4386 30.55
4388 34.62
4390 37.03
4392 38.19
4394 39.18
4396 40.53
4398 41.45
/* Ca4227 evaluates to 2.0 angstrom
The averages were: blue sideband 37.6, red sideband 35.4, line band 30.9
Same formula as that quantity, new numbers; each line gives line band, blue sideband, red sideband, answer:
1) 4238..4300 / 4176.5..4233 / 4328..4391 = 5.5 angstrom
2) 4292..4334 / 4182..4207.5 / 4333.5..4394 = 5.6 angstrom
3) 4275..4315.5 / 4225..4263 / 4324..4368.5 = 7.4 angstrom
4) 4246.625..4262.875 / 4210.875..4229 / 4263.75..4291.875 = 0.2 angstrom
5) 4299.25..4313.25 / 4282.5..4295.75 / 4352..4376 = 4.4 angstrom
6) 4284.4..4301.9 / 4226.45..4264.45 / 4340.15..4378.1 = 2.8 angstrom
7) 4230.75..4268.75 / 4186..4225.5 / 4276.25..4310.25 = -2.6 angstrom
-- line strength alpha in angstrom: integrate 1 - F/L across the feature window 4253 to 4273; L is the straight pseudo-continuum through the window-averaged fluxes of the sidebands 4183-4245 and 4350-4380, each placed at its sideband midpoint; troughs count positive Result 1.9 angstrom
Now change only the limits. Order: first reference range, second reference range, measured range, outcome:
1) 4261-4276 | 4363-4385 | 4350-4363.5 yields -1.26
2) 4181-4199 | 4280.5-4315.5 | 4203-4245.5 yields -3.51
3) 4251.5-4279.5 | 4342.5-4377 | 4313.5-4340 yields -0.30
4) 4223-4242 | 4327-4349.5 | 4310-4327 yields 1.02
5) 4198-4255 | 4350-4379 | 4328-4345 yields 0.48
